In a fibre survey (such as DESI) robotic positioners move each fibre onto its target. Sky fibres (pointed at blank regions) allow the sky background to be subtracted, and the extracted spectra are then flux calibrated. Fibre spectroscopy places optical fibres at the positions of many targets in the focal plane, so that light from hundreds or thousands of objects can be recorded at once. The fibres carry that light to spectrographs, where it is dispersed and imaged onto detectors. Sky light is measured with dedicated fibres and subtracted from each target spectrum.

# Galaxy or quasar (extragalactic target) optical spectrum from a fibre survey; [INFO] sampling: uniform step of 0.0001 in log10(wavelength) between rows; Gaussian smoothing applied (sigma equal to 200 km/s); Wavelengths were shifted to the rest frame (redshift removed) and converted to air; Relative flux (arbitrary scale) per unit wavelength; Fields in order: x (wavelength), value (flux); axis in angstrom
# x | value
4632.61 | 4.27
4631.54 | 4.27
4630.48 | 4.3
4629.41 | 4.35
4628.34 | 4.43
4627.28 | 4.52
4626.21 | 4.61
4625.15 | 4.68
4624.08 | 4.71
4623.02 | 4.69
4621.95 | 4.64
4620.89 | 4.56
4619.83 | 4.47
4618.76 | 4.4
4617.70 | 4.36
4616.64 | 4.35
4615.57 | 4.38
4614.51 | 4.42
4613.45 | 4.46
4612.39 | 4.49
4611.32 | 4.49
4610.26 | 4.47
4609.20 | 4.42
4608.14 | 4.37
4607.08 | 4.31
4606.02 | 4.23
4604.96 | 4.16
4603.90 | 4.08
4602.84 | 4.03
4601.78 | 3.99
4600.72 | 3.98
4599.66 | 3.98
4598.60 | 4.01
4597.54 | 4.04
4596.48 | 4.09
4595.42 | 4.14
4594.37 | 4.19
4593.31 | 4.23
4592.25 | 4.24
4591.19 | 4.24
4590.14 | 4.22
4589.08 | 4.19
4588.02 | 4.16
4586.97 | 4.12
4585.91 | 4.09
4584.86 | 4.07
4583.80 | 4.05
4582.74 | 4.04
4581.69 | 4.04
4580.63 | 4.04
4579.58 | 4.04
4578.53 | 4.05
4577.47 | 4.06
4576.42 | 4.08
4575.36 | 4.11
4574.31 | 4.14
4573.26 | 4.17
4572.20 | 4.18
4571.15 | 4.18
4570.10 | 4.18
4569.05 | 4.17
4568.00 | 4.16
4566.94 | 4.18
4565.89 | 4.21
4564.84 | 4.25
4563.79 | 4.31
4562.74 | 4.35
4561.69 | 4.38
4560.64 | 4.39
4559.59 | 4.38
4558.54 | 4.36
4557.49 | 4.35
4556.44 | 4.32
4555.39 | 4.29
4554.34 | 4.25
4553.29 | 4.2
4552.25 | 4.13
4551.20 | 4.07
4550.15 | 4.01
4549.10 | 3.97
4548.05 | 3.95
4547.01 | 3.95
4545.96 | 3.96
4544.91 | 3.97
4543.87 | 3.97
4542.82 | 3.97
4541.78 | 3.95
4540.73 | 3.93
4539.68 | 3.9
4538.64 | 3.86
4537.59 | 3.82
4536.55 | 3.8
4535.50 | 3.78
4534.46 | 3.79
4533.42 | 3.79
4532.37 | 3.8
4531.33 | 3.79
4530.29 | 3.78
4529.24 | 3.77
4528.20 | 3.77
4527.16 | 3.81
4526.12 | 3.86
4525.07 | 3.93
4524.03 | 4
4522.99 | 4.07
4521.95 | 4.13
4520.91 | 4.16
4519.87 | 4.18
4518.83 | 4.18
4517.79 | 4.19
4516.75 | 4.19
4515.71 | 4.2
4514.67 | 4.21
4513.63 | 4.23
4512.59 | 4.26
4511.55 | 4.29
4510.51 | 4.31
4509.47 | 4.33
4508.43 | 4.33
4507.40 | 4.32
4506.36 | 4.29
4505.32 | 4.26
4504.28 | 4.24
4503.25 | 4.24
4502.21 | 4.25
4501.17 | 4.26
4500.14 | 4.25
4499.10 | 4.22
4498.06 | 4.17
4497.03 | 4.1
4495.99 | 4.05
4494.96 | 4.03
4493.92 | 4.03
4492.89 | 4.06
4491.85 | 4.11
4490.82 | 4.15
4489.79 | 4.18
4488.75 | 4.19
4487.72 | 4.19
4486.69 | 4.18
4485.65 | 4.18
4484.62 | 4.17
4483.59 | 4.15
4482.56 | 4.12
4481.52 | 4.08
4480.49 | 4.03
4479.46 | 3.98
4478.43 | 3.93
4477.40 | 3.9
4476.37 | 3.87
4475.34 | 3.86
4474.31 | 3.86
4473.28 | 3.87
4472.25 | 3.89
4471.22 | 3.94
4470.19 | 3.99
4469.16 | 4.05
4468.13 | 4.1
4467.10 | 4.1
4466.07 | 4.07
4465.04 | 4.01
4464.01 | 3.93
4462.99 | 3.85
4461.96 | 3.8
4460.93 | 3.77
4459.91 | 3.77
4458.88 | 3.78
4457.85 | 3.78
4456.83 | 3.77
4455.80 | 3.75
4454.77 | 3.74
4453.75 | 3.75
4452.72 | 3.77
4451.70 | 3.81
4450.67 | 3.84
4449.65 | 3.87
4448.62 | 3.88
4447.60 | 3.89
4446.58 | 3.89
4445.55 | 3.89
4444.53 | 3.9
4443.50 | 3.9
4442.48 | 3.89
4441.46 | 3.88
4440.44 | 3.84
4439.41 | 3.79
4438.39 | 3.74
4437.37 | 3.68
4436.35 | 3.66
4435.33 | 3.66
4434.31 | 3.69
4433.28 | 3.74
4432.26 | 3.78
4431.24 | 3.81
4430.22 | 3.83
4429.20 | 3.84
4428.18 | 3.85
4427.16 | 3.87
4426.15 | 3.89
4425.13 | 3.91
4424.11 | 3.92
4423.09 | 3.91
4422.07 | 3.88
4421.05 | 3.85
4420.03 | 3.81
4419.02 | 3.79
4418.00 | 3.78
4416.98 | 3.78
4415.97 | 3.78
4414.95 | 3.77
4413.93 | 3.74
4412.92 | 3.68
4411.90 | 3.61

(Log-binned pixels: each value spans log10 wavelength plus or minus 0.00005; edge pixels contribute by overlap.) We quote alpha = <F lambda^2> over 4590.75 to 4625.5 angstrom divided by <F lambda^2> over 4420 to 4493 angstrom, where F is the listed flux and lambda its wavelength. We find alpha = 1.2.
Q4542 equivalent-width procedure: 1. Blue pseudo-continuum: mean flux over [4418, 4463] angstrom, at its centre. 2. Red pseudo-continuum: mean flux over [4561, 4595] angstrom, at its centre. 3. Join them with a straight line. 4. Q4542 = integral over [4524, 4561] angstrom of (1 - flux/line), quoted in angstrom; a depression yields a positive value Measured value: 0.8 angstrom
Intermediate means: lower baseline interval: 3.82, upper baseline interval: 4.16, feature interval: 3.99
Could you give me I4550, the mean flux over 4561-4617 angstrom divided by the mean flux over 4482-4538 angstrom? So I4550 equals 1.0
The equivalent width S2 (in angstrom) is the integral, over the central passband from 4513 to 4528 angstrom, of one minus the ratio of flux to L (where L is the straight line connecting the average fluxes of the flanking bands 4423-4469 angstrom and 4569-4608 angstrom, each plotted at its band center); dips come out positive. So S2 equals -0.4 angstrom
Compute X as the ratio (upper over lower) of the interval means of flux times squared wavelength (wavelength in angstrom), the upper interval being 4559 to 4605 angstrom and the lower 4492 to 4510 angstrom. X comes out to 1.02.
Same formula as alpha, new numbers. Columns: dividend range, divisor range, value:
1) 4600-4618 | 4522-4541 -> 1.15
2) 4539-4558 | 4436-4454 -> 1.11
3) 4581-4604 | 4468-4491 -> 1.07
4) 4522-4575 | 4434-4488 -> 1.08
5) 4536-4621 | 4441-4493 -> 1.11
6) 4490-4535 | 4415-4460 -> 1.11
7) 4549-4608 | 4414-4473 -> 1.15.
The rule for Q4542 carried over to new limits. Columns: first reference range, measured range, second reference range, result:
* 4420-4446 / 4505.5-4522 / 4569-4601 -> -1.1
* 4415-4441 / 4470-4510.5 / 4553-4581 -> -1.3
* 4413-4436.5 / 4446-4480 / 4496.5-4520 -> 1.1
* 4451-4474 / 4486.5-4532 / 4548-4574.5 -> -1.0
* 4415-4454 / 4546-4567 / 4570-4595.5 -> -0.7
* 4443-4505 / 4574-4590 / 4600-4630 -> 0.8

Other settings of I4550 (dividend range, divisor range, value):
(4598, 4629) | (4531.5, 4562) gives 1.08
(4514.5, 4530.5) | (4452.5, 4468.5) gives 1.04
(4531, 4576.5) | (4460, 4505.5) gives 1.01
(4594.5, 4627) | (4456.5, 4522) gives 1.06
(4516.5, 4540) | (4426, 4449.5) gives 1.03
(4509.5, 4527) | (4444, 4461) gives 1.09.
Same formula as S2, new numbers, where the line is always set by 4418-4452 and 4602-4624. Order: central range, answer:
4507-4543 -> 0.8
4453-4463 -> 0.3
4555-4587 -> 0.5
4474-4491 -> -0.3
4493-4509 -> -0.6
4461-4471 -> -0.1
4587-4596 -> 0.3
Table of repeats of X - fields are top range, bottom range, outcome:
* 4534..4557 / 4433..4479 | 1.08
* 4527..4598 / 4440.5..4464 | 1.12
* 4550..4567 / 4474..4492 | 1.09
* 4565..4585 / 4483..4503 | 1.03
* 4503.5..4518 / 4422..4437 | 1.16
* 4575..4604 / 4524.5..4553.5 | 1.07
